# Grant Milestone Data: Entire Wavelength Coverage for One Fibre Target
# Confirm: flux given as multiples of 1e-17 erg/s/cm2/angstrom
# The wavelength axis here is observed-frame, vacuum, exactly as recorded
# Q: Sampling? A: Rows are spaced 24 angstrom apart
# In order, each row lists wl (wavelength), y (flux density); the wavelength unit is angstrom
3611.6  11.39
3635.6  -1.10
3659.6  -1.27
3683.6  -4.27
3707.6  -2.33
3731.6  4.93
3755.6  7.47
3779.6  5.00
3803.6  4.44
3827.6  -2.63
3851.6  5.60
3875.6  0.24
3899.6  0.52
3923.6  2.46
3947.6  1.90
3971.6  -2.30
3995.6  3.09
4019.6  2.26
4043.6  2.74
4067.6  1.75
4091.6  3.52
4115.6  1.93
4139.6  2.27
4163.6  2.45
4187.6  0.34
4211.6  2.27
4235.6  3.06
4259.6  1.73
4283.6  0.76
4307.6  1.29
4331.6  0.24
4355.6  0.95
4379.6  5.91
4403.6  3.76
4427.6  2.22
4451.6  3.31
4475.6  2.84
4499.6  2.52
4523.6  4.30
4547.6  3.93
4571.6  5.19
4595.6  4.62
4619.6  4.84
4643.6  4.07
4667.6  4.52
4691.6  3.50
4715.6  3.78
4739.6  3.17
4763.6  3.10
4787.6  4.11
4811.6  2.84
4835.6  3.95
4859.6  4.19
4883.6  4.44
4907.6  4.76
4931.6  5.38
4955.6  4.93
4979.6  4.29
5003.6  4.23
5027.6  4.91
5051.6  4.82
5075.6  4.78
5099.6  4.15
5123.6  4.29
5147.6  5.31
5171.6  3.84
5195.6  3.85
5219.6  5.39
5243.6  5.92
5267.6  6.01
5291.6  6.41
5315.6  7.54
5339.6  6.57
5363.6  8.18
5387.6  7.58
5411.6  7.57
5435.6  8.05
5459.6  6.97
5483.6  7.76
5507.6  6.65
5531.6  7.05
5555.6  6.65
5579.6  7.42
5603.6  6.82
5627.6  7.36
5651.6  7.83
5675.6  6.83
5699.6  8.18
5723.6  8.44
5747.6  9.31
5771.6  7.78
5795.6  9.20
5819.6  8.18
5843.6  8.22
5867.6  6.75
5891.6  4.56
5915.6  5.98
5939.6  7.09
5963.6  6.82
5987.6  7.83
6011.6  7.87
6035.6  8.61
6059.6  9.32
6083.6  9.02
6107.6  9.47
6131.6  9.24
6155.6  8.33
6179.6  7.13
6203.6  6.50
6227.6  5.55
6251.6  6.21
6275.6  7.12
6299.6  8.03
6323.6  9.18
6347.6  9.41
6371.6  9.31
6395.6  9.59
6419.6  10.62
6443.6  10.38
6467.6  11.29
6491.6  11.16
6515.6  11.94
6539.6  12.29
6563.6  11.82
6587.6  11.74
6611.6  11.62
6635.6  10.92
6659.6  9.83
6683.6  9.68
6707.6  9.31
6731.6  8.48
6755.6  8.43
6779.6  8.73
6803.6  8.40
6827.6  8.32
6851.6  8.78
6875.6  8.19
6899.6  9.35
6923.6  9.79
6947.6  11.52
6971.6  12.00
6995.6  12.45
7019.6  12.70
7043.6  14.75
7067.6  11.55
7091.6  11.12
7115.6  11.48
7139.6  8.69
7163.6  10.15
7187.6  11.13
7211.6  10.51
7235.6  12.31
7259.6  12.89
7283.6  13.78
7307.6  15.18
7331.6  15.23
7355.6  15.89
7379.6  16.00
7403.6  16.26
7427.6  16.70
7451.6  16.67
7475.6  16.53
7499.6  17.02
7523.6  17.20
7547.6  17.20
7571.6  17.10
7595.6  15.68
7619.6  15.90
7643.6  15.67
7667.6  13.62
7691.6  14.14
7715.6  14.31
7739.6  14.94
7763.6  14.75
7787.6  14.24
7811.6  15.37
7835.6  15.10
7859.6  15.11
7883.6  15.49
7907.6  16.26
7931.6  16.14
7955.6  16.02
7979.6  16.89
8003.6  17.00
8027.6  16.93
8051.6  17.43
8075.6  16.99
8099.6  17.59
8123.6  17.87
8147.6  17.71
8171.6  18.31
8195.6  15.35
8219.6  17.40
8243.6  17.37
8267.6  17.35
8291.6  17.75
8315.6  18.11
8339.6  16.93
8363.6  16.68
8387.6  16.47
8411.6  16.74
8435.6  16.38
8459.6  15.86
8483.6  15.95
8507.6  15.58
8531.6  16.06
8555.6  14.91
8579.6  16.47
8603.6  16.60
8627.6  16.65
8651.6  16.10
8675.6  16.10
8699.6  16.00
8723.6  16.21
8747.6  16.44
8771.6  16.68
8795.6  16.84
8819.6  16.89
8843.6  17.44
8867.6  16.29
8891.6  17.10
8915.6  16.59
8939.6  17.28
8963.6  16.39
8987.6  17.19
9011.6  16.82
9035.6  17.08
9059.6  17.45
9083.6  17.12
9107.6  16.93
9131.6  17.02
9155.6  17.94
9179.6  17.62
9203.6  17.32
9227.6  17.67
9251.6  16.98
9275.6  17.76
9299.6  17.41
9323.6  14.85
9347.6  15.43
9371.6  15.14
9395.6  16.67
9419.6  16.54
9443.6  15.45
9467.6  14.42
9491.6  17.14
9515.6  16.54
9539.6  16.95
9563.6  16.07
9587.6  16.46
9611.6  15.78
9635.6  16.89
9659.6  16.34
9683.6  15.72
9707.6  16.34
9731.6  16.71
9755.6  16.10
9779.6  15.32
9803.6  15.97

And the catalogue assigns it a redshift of 0.000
